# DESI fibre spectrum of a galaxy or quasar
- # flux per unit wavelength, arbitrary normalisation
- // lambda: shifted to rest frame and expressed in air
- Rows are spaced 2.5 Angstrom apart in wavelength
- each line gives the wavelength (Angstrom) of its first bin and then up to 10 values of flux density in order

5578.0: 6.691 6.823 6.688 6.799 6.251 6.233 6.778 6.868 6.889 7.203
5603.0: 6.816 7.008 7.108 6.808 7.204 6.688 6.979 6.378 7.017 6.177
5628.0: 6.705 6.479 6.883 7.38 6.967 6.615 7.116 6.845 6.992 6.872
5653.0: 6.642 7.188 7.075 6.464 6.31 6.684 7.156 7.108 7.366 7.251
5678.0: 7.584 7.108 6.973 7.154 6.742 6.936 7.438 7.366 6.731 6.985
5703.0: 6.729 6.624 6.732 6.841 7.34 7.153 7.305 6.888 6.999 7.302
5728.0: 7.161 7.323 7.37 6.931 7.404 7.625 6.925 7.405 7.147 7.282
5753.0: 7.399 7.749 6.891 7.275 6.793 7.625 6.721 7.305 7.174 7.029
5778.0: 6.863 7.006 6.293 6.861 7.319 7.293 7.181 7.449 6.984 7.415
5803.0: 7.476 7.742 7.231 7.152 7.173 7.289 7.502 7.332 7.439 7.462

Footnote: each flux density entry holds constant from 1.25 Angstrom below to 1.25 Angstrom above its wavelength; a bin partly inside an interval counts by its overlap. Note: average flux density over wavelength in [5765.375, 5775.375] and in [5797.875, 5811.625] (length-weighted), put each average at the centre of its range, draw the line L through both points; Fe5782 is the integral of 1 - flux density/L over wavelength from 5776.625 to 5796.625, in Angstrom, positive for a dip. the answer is 0.6 Angstrom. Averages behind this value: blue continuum 7.14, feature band 7.03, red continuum 7.36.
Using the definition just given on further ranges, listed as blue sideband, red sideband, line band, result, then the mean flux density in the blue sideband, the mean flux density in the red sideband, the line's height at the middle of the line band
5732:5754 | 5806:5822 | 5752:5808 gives 0.88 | 7.27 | 7.3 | 7.29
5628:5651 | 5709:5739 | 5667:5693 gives -0.48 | 6.9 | 7.16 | 7.02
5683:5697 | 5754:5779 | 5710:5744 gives -0.32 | 7.11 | 7.15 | 7.13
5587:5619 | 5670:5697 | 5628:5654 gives 0.47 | 6.84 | 7.18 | 7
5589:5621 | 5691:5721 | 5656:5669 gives 0.35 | 6.85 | 7.01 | 6.94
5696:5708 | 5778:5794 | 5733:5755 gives -1.27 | 6.8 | 6.98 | 6.89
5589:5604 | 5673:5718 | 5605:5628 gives 0.12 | 6.79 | 7.06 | 6.84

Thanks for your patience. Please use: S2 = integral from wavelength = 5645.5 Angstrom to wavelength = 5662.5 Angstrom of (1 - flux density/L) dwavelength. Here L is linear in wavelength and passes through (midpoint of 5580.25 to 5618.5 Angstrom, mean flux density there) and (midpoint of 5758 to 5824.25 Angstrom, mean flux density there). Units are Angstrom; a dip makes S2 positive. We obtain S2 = 0.2 Angstrom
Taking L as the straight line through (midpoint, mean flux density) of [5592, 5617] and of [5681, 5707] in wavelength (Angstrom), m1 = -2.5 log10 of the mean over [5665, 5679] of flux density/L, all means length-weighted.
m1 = -0.04 mag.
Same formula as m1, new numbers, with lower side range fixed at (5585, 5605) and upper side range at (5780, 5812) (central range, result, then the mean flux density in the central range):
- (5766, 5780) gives 0.013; 7.05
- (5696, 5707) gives 0.027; 6.81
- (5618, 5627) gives 0.034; 6.59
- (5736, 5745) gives -0.035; 7.29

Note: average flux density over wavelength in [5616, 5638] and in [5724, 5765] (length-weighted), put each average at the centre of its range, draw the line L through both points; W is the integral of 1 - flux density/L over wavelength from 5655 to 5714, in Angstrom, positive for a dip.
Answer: 0.1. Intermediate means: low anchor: 6.76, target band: 6.99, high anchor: 7.25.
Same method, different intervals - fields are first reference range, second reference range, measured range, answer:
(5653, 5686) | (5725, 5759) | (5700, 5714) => 0.6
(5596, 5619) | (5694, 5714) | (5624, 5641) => 0.5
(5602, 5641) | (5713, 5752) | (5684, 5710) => 0.6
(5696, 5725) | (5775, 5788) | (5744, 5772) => -1.4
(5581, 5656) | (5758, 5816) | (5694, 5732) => -0.2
